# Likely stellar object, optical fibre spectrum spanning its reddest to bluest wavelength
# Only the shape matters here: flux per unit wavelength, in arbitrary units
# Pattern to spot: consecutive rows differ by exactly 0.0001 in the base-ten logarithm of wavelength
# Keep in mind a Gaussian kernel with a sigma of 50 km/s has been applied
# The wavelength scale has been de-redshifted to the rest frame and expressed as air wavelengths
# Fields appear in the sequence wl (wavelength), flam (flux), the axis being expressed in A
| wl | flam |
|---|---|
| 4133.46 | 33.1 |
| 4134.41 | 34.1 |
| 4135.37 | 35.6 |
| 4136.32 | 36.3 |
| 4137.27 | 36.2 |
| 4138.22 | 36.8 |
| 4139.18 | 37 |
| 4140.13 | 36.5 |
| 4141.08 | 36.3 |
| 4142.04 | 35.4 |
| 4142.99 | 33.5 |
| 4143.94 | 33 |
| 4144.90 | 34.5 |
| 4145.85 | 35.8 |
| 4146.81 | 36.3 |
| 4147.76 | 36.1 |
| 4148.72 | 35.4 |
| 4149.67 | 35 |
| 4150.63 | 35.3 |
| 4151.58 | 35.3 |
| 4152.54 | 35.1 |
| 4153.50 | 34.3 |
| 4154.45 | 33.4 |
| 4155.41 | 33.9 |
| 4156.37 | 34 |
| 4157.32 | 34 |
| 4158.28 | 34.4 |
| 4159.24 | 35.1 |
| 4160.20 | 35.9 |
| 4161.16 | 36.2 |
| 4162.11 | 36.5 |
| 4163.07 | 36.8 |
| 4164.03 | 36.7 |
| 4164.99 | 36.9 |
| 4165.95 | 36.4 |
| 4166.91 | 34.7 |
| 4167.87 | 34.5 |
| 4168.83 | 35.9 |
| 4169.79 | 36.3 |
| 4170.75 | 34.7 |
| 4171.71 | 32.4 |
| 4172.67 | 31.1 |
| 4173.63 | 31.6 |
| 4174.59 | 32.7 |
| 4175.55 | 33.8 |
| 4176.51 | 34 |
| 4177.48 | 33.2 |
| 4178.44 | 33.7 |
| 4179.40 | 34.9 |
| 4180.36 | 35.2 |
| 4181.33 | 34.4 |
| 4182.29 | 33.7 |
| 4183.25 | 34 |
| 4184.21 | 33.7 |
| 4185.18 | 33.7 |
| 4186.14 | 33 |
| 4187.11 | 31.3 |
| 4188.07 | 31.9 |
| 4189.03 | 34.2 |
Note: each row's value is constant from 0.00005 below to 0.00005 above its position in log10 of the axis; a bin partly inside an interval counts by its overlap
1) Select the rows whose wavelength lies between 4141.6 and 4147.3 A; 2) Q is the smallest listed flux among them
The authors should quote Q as 33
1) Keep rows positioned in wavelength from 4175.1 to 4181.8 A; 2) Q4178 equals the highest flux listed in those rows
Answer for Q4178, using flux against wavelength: 35.2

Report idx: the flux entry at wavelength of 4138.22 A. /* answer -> 36.8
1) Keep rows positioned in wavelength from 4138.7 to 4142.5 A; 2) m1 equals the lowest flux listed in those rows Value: 35.4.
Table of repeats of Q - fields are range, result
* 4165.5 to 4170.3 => 34.5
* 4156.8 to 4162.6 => 34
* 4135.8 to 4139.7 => 36.2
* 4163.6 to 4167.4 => 34.7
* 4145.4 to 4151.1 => 35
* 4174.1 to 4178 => 32.7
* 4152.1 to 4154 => 34.3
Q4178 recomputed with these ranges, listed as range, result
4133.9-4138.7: 36.8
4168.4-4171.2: 36.3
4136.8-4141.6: 37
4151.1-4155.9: 35.3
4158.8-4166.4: 36.9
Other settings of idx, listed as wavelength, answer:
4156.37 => 34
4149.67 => 35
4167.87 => 34.5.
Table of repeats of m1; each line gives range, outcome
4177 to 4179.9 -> 33.2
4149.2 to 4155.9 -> 33.4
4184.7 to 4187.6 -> 31.3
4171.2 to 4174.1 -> 31.1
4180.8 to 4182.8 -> 33.7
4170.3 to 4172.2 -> 32.4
